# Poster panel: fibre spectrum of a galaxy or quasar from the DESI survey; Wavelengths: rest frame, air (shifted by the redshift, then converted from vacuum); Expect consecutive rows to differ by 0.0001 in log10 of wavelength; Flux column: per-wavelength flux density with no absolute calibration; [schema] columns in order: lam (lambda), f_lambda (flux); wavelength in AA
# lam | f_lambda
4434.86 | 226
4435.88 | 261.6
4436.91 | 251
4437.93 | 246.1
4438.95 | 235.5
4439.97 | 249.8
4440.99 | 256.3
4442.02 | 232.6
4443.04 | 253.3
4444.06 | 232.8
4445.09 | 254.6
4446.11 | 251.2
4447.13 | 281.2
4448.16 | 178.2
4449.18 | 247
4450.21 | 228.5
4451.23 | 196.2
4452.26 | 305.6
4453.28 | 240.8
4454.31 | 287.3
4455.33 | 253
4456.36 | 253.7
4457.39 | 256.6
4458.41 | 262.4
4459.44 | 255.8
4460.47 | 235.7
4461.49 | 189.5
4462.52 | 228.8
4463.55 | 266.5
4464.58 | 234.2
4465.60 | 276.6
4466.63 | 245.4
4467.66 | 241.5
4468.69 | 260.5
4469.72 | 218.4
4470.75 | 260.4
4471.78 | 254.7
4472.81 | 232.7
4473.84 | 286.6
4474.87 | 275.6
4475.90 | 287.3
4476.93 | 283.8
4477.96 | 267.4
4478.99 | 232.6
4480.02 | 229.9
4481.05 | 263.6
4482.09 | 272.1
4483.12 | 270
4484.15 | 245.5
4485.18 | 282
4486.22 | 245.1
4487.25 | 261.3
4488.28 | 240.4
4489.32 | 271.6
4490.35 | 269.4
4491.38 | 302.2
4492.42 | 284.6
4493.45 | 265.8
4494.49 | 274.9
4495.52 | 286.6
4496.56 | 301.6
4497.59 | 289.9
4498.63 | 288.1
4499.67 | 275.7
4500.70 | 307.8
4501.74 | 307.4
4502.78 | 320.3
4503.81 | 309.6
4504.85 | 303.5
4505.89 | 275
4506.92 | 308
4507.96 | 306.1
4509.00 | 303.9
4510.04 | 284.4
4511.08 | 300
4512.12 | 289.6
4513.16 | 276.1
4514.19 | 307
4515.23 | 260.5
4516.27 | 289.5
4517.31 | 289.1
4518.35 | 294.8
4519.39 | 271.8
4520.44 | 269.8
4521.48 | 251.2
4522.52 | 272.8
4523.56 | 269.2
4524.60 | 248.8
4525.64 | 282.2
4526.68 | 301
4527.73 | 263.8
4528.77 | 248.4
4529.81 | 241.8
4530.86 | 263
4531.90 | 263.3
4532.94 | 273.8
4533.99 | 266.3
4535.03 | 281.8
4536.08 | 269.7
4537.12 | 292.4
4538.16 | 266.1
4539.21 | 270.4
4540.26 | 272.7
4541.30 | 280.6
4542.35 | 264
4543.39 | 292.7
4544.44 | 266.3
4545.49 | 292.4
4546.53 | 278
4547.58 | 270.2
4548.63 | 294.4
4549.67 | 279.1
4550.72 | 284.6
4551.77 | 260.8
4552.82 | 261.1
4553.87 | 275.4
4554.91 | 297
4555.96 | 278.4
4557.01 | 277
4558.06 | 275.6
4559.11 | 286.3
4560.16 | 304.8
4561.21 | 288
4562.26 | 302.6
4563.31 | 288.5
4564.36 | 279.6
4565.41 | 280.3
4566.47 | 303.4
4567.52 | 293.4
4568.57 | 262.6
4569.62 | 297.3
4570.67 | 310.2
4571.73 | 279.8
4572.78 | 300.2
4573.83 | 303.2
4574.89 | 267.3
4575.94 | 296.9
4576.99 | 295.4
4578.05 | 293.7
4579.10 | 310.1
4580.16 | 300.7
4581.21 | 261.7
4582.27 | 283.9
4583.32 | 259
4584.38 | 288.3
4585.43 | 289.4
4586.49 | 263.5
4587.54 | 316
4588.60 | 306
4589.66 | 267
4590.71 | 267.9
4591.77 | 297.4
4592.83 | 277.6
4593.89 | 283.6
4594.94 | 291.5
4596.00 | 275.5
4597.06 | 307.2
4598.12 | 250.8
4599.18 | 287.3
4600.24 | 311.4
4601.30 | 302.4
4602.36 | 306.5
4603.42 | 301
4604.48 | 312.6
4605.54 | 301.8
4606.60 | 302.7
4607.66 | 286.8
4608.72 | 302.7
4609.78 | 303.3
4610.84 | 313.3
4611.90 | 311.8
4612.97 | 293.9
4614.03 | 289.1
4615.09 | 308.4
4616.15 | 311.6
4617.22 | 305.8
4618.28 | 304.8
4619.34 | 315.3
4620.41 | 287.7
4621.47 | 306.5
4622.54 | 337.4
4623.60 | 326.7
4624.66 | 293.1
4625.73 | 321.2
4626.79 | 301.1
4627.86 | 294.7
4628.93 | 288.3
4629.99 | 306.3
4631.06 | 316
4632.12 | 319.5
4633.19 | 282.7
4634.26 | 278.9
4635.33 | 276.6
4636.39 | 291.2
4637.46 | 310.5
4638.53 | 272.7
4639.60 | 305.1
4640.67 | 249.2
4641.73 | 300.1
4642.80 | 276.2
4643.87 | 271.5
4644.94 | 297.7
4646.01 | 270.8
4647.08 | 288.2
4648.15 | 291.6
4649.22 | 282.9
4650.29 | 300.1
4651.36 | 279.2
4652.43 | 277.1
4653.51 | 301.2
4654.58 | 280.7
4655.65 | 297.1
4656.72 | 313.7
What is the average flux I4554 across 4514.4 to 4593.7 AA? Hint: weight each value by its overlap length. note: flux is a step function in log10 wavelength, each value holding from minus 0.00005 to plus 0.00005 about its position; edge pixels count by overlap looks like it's 280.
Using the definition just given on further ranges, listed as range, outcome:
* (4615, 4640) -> 302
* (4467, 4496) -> 263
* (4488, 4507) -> 289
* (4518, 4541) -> 270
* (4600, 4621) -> 304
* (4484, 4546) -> 279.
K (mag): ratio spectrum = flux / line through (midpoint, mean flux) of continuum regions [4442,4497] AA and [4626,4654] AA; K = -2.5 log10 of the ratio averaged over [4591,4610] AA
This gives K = -0.05 mag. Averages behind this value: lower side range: 256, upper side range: 290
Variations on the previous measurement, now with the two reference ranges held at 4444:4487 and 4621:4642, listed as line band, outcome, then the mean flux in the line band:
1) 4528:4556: 0.001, 273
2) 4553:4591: -0.021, 287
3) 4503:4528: -0.075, 285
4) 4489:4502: -0.103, 286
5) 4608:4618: -0.038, 304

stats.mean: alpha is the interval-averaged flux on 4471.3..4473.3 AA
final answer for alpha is 244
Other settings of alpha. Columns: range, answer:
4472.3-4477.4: 273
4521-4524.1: 265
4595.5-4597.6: 291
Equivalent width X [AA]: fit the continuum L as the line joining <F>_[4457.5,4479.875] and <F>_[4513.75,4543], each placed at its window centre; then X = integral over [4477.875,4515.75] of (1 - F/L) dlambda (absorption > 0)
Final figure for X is -2.75 AA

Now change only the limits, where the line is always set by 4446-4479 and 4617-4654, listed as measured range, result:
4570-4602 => -0.7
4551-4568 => -0.5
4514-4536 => -0.4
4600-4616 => -0.8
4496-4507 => -1.6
